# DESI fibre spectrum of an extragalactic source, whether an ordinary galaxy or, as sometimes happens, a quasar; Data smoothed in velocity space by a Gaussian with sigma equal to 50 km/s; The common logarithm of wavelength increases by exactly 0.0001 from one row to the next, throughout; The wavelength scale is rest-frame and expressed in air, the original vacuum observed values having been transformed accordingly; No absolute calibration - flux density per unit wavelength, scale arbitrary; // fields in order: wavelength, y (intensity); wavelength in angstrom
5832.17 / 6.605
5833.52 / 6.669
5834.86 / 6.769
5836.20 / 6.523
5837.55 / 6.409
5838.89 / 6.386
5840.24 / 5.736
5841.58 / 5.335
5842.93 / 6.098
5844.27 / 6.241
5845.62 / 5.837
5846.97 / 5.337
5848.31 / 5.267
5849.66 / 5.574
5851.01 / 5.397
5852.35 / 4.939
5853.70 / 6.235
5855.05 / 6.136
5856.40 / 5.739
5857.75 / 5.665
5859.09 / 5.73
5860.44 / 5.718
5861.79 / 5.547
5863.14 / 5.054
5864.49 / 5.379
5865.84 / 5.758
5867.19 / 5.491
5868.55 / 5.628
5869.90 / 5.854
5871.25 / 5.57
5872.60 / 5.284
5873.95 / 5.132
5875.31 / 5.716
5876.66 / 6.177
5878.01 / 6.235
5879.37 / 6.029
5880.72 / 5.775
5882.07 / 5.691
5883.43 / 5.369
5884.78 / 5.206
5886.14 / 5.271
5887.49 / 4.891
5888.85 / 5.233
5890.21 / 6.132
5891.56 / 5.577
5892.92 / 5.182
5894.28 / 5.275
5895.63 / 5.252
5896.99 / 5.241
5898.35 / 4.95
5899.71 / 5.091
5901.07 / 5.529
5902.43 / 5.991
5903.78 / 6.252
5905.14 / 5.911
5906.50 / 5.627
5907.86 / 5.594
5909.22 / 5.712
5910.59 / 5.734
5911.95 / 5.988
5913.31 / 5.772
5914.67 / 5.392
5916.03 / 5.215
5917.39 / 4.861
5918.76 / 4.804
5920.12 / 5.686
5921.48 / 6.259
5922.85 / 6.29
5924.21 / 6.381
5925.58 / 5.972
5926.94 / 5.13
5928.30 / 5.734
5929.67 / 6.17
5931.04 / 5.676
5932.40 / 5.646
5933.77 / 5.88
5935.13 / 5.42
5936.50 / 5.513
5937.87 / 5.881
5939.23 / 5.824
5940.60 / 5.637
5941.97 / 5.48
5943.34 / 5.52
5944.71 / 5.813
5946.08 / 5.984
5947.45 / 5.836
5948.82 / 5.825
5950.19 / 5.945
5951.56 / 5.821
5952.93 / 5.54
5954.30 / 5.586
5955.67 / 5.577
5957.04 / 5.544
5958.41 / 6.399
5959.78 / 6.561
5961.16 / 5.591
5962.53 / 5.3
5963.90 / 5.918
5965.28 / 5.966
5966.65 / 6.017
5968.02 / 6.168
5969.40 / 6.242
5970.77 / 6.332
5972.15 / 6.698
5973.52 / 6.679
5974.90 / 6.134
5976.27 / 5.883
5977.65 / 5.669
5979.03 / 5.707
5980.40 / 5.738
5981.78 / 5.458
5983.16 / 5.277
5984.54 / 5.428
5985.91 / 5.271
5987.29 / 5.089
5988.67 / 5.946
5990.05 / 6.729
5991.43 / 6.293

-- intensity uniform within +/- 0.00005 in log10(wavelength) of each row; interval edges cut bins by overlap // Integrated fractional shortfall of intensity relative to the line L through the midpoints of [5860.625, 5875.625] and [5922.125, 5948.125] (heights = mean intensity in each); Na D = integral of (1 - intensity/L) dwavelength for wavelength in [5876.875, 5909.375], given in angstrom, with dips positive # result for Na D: 0.3 angstrom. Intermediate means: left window 5.49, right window 5.78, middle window 5.55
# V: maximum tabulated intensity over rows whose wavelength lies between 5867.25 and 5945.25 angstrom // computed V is 6.381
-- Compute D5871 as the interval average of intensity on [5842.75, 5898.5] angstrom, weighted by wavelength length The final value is 5.57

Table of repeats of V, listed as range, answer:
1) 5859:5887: 6.235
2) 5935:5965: 6.561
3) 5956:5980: 6.698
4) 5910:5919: 5.988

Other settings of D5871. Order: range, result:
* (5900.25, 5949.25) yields 5.72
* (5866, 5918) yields 5.55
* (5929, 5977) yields 5.89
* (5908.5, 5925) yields 5.67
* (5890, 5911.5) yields 5.56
